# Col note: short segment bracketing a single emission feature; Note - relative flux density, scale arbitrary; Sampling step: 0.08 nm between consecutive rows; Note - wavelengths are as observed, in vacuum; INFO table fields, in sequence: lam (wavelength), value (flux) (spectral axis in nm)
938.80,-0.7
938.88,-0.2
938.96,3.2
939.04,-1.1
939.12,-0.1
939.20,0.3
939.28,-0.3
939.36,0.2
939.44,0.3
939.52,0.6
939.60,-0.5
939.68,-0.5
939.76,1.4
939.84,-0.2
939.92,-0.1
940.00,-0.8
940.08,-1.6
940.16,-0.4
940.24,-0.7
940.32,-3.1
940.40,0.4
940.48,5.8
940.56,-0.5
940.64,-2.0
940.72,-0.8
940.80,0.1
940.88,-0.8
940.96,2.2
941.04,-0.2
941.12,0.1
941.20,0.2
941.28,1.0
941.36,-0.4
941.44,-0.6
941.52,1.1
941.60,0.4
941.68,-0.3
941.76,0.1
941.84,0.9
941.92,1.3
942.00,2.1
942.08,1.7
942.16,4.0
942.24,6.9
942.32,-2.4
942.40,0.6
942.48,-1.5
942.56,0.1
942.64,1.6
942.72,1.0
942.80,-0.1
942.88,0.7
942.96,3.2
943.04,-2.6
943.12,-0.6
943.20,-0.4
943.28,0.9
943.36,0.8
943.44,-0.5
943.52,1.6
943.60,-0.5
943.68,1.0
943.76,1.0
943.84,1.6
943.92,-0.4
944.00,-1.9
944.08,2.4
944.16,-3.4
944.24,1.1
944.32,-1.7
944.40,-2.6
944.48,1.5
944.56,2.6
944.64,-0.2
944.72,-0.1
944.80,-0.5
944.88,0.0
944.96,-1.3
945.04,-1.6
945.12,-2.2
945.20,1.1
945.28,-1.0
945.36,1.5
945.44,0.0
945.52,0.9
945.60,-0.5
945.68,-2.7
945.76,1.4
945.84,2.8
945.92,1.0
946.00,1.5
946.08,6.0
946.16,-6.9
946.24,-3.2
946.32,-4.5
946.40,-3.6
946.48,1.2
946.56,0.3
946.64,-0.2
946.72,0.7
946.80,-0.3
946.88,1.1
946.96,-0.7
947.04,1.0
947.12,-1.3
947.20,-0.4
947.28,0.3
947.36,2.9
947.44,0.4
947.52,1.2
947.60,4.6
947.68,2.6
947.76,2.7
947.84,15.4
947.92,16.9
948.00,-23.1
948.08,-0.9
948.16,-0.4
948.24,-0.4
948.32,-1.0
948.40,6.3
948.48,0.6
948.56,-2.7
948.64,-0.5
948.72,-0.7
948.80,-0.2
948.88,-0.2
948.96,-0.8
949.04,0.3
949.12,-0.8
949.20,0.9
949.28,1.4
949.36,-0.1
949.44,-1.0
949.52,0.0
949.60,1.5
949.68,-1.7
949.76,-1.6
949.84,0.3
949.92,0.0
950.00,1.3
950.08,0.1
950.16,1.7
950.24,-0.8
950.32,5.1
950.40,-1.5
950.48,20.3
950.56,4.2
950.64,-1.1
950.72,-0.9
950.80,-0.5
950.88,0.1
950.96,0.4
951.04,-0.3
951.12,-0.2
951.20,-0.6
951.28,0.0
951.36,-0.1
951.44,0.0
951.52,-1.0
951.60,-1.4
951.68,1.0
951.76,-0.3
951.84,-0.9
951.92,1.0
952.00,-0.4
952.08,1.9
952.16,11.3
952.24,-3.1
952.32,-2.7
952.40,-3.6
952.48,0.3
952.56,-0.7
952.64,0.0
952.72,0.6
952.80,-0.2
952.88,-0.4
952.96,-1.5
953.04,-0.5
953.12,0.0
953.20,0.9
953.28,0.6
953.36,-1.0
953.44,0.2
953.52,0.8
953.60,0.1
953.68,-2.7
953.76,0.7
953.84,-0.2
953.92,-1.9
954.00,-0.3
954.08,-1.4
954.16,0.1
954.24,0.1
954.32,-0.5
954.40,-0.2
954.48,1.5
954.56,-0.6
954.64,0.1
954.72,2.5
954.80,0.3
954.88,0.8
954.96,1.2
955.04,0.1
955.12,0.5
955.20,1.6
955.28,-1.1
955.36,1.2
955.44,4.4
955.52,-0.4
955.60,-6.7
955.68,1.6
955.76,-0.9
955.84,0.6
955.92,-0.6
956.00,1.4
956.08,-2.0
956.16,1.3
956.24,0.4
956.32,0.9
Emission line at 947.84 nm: Hgamma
